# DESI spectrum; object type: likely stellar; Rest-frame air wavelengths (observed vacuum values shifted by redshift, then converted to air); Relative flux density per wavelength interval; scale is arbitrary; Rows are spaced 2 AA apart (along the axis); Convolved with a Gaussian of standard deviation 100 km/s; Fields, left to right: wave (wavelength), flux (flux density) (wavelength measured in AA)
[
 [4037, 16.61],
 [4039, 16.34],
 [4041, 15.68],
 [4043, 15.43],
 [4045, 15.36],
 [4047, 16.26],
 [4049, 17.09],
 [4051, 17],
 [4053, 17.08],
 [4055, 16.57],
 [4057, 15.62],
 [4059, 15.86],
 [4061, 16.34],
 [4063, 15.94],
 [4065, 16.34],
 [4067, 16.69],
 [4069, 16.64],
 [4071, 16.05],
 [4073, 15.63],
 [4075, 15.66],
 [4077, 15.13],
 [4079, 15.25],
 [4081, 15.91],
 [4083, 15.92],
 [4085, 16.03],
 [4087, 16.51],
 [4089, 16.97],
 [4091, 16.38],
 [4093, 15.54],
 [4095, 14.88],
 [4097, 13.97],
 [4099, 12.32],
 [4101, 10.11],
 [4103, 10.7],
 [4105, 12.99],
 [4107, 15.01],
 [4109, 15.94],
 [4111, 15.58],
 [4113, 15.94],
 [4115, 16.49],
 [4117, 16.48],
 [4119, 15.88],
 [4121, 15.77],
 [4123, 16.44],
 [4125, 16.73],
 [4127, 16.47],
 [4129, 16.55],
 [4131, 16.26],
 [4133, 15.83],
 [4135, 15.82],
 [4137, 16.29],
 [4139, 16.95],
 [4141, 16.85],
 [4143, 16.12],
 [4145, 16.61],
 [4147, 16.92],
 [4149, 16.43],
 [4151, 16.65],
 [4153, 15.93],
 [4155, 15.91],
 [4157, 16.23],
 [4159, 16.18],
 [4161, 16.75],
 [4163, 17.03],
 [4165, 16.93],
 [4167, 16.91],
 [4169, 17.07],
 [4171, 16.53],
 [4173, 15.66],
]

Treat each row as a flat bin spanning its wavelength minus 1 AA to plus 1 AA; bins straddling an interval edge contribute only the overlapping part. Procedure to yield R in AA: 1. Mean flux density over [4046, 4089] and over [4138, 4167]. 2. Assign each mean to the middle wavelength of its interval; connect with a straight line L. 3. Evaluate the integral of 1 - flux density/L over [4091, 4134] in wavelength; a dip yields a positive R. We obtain 3.4 AA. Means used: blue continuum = 16.2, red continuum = 16.5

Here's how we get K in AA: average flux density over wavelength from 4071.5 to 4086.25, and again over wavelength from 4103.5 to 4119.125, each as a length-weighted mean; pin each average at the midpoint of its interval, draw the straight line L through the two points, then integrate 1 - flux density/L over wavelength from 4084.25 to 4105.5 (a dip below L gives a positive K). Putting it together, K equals 1.78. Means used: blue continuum 15.7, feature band 14.2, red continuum 15.4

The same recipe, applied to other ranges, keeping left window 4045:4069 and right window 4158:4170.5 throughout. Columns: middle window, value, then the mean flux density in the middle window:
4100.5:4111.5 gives 2.1 AA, 13.4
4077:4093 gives 0.5 AA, 16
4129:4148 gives 0.3 AA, 16.4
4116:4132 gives 0.3 AA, 16.3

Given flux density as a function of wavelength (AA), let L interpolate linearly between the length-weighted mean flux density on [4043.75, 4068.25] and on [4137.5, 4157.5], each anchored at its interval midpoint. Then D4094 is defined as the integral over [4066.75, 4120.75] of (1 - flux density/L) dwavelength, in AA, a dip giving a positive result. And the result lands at 3.94 AA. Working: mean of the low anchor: 16.3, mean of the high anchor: 16.5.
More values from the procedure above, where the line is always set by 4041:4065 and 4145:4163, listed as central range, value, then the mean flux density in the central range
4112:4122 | 0.1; 16.1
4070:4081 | 0.5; 15.6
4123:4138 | 0.1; 16.3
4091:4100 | 1.0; 14.4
